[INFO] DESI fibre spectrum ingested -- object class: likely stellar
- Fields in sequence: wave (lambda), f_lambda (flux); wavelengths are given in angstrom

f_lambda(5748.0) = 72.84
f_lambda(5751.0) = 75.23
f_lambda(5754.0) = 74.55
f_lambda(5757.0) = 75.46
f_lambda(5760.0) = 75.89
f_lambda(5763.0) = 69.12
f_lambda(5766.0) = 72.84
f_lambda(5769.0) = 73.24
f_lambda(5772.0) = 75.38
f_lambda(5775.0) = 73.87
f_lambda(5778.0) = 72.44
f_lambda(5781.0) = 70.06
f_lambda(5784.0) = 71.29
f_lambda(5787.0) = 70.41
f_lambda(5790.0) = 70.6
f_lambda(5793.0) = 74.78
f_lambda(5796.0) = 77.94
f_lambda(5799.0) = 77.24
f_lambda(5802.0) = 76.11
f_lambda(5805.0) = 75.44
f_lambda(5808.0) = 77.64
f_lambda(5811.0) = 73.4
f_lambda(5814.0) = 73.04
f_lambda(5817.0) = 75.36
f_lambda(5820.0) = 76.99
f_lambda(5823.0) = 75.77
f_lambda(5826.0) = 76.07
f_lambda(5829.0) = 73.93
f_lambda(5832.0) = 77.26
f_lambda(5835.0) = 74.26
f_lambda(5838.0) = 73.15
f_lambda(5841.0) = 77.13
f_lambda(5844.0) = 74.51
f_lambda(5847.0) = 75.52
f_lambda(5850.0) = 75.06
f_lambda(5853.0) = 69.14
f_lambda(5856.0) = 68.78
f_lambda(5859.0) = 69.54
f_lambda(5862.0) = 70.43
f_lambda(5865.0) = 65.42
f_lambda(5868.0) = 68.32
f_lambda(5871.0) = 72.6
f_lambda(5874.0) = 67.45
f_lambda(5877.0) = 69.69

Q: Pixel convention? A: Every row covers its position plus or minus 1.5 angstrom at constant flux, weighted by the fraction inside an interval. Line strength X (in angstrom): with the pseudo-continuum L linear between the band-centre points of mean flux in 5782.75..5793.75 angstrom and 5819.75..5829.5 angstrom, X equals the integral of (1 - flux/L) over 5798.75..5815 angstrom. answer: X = -0.4 angstrom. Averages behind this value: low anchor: 71.6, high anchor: 75.7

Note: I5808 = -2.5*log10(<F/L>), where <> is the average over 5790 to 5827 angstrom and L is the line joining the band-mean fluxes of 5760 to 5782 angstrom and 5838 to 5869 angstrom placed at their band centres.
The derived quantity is -0.05 mag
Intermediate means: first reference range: 72.7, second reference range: 71.5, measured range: 75.6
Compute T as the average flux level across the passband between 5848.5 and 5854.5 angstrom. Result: 72.1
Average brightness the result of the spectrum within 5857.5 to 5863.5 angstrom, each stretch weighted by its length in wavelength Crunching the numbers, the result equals 70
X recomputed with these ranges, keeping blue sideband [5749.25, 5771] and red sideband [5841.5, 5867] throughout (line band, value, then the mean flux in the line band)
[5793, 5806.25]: -0.7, 76.5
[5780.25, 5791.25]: 0.4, 70.6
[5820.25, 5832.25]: -0.6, 75.7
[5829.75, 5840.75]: -0.5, 75.1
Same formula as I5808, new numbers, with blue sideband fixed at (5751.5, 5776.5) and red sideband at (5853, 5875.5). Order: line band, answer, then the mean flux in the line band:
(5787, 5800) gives -0.03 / 74.5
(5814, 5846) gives -0.07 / 75.3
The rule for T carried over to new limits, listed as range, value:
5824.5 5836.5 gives 75.4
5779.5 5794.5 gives 71.4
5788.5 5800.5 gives 75.1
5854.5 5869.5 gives 68.5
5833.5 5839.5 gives 73.7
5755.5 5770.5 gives 73.3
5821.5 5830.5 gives 75.3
